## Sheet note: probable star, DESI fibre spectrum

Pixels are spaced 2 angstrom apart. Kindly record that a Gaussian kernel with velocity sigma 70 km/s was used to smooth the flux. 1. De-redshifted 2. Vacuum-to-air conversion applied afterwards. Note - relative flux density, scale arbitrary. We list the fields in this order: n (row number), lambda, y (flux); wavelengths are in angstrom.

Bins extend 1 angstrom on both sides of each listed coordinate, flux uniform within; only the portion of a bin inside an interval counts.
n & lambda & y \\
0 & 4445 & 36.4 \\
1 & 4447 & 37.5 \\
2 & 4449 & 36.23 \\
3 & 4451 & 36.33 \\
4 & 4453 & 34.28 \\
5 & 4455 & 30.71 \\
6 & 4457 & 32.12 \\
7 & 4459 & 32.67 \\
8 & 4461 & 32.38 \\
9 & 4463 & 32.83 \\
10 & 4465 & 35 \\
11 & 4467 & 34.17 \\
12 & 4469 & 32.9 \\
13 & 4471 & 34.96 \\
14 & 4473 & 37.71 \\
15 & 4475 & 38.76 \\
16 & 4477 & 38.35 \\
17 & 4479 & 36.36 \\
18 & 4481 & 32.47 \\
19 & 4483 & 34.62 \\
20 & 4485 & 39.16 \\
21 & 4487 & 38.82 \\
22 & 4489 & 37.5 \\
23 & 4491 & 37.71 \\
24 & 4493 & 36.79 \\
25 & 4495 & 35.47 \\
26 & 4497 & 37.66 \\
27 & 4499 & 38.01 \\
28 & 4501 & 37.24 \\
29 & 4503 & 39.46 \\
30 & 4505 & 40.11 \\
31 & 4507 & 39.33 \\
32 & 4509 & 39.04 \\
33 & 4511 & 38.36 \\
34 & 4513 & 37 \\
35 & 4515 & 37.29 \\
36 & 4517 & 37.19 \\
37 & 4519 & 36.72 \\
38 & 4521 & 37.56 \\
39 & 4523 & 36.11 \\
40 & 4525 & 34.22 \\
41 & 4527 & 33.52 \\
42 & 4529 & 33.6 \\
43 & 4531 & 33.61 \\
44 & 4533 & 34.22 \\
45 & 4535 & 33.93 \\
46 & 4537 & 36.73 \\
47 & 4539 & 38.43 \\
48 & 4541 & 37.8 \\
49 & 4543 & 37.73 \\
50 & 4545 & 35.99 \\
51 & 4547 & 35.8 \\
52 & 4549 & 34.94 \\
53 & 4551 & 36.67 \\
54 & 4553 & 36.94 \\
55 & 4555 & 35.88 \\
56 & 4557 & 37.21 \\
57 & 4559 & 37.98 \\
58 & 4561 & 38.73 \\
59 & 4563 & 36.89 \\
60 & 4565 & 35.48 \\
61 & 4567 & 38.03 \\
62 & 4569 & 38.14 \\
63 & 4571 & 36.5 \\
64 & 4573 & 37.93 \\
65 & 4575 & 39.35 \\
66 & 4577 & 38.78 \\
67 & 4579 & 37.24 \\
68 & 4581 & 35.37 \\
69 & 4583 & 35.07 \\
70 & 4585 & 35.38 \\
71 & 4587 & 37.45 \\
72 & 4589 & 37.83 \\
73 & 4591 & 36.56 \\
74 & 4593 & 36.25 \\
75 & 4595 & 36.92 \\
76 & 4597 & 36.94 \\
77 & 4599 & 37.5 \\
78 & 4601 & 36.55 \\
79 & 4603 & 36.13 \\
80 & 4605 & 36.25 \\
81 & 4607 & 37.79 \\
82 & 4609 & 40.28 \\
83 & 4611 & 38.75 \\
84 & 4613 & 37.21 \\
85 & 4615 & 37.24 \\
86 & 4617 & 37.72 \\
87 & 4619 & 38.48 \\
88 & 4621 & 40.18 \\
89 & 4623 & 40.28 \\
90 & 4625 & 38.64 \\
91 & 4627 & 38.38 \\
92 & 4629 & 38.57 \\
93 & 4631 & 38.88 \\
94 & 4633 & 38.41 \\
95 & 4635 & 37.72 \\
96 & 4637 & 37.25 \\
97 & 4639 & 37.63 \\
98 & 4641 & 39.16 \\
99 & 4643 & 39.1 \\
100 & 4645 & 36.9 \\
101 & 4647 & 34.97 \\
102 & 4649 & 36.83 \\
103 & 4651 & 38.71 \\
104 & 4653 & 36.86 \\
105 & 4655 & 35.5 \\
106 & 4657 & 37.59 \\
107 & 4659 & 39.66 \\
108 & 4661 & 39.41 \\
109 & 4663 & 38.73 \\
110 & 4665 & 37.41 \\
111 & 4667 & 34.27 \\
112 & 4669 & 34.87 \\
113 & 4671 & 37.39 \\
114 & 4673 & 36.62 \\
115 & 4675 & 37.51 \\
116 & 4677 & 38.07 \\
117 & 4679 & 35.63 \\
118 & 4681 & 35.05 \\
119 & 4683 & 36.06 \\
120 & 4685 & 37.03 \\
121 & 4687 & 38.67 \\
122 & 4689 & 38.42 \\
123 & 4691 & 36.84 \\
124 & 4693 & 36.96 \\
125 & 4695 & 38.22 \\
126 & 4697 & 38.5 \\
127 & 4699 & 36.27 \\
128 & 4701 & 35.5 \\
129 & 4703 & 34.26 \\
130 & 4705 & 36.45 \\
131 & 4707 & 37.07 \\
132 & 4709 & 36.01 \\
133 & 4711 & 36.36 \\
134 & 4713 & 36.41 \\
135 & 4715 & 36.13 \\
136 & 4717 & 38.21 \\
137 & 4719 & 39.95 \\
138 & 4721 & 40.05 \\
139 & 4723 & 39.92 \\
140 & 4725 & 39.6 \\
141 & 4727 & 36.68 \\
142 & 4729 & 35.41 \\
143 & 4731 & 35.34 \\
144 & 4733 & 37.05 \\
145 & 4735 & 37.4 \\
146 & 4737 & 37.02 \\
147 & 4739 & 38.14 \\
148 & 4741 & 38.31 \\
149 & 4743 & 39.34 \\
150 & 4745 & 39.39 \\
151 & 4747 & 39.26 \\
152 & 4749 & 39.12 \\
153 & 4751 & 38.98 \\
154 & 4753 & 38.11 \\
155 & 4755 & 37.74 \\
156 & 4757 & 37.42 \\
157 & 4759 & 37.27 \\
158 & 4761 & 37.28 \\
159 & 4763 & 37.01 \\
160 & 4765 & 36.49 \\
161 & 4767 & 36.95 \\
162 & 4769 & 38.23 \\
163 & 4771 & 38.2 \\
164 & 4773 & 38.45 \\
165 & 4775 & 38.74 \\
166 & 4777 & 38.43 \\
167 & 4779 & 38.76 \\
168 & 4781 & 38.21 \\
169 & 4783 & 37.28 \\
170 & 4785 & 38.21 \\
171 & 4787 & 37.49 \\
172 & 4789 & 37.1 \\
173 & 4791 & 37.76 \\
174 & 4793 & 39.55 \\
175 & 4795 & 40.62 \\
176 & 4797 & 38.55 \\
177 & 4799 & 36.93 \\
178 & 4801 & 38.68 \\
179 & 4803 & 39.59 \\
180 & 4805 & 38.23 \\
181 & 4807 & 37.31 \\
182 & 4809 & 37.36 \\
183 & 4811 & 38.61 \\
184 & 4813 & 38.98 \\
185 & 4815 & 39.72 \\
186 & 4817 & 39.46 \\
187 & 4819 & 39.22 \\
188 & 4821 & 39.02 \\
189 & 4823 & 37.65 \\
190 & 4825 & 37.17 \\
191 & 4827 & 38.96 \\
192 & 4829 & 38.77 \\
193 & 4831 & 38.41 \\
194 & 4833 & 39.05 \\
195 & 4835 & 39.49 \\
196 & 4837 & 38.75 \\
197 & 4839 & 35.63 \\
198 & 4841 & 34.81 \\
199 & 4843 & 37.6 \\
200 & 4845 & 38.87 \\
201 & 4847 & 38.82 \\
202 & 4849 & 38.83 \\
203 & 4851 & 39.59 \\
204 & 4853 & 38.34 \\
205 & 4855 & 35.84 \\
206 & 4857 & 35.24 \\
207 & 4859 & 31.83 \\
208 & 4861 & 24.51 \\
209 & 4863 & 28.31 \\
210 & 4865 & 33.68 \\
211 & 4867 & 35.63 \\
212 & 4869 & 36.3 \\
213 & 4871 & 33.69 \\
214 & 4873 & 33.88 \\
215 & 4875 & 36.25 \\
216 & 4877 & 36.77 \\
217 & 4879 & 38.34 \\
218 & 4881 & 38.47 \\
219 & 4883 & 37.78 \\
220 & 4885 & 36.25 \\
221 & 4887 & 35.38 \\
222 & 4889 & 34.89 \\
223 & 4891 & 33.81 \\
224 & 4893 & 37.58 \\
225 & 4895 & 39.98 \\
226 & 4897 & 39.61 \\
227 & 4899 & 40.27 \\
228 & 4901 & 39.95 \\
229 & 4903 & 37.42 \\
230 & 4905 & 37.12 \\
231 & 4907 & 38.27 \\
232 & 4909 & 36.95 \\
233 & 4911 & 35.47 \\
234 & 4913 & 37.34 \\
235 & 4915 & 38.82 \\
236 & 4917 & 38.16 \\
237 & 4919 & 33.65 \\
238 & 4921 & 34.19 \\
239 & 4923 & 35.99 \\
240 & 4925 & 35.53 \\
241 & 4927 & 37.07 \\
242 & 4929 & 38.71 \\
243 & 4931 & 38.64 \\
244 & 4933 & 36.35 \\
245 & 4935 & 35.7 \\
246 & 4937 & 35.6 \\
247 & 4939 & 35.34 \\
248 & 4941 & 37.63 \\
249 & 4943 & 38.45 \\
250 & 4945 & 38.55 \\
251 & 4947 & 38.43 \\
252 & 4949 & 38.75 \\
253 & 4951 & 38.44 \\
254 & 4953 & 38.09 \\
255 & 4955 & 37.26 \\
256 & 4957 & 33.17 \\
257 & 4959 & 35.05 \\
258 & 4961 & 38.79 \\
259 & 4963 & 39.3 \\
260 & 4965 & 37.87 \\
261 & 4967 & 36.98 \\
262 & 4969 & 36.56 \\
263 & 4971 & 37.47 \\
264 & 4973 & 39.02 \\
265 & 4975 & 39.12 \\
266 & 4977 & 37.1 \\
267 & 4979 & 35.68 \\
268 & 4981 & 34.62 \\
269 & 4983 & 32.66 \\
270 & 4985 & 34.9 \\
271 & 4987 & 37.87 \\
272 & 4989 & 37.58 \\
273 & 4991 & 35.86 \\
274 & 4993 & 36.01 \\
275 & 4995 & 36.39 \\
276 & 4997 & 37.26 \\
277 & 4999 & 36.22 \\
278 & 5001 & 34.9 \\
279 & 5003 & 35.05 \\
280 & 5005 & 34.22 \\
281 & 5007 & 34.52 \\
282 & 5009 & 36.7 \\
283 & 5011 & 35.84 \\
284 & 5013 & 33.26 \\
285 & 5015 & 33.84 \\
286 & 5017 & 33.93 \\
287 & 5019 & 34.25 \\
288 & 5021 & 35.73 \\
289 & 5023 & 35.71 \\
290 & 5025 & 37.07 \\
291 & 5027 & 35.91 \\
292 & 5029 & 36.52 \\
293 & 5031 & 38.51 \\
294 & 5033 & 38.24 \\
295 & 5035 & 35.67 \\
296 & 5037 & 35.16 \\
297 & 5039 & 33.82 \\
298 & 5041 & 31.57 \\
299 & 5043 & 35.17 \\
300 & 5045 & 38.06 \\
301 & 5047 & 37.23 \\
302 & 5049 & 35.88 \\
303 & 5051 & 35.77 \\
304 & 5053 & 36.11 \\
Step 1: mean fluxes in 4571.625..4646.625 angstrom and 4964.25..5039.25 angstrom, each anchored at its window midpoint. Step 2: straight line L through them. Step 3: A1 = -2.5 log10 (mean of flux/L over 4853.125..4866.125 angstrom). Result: 0.14 mag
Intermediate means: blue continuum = 37.7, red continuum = 36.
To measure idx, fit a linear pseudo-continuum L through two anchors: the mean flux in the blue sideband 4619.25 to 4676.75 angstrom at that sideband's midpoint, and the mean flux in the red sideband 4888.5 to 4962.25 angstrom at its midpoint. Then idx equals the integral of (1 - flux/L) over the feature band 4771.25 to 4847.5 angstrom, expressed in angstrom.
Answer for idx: -1.8 angstrom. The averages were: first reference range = 37.8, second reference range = 37.2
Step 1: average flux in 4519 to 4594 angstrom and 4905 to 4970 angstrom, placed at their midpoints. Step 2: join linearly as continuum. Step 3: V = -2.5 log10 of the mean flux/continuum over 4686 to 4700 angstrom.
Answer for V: -0.030 mag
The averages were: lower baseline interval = 36.5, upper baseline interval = 37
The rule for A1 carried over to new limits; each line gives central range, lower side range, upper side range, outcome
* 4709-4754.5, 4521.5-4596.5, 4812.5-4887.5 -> -0.04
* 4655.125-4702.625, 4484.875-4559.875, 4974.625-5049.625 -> -0.02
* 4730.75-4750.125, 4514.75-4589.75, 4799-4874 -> -0.04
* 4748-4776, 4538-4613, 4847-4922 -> -0.04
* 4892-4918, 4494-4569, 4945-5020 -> -0.05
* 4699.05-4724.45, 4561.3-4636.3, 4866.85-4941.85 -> 0.00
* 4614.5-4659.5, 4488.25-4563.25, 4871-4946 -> -0.03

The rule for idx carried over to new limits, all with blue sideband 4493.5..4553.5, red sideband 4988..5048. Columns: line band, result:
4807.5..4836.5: -2.10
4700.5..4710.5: 0.11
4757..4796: -1.96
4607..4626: -1.15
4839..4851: -0.58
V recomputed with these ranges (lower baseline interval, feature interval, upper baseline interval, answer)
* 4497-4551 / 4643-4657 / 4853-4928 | -0.01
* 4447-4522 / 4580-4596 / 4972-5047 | 0.00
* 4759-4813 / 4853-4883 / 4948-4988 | 0.09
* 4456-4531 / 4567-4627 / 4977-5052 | -0.04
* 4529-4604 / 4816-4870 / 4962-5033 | -0.01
